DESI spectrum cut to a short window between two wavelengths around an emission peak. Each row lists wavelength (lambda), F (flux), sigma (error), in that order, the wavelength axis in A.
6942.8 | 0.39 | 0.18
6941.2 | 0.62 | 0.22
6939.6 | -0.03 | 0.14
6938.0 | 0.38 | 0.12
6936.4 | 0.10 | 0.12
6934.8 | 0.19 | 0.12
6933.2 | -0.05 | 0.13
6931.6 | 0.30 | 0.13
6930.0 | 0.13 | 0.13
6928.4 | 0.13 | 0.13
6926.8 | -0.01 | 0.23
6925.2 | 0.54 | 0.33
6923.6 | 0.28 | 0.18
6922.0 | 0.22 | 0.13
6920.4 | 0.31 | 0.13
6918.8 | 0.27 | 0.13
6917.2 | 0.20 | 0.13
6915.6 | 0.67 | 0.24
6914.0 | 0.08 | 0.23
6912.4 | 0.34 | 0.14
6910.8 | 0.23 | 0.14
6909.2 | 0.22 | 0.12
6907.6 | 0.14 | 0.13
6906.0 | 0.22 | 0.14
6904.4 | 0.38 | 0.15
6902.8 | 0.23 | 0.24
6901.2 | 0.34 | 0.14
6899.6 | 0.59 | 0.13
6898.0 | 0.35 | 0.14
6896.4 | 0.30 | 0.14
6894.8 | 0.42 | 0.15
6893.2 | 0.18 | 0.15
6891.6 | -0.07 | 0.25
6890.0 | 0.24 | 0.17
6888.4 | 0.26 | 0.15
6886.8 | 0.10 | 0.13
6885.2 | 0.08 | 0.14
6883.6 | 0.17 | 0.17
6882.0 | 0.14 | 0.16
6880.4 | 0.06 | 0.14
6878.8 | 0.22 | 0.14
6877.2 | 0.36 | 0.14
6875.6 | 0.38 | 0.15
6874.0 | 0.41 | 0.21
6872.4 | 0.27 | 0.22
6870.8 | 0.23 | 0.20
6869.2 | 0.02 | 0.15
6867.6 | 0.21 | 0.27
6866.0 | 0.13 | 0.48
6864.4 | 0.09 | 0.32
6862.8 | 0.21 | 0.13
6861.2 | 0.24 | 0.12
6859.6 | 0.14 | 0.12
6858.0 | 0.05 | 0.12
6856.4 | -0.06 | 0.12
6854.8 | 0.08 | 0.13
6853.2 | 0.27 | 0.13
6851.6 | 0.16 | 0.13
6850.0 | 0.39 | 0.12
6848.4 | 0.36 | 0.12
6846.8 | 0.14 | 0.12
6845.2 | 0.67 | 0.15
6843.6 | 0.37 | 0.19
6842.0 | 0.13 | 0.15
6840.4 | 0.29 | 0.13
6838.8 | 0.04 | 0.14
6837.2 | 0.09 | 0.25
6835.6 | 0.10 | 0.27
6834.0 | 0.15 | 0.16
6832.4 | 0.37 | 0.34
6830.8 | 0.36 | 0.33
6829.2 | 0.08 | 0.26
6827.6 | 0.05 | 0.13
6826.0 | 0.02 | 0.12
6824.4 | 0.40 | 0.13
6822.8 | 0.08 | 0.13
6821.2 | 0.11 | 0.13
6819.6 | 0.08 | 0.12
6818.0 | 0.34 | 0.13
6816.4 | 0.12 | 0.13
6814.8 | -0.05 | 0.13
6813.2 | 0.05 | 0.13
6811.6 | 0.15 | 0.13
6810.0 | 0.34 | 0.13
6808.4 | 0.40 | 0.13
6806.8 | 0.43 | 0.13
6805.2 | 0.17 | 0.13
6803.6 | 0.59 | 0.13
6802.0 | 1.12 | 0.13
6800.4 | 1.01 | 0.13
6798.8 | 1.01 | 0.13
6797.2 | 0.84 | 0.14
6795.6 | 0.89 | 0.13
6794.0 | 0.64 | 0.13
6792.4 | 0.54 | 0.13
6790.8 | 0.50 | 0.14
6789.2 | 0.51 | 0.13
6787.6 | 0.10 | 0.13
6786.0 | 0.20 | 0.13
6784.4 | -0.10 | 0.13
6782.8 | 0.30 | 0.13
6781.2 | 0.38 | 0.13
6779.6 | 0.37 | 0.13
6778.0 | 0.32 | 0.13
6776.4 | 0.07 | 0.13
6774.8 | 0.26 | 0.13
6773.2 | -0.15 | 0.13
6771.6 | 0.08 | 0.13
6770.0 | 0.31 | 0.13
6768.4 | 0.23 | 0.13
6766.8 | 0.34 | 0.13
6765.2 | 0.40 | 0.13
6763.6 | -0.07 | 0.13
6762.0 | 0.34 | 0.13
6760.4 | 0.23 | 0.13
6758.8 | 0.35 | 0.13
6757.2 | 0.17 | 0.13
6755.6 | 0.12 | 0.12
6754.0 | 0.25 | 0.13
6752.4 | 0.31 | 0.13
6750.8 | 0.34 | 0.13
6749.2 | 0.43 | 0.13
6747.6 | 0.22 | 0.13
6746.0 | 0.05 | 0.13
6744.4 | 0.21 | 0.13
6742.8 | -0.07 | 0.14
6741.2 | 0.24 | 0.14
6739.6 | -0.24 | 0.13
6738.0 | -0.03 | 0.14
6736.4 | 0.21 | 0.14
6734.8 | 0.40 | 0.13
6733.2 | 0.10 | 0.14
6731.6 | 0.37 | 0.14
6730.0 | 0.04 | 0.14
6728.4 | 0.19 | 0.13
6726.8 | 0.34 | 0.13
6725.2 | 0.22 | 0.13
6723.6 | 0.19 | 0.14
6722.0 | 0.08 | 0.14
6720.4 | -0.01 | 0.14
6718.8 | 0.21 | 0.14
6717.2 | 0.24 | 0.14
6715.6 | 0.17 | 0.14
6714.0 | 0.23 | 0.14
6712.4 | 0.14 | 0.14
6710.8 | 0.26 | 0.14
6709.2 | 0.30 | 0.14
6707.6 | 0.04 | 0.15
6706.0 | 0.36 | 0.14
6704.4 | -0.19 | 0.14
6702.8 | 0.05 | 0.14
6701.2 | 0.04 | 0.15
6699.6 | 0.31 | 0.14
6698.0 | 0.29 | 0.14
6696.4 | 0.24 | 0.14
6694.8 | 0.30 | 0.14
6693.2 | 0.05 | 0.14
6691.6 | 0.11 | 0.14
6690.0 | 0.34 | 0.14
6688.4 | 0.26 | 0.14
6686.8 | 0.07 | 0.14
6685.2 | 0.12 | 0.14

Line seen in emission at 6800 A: [O II] 3727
